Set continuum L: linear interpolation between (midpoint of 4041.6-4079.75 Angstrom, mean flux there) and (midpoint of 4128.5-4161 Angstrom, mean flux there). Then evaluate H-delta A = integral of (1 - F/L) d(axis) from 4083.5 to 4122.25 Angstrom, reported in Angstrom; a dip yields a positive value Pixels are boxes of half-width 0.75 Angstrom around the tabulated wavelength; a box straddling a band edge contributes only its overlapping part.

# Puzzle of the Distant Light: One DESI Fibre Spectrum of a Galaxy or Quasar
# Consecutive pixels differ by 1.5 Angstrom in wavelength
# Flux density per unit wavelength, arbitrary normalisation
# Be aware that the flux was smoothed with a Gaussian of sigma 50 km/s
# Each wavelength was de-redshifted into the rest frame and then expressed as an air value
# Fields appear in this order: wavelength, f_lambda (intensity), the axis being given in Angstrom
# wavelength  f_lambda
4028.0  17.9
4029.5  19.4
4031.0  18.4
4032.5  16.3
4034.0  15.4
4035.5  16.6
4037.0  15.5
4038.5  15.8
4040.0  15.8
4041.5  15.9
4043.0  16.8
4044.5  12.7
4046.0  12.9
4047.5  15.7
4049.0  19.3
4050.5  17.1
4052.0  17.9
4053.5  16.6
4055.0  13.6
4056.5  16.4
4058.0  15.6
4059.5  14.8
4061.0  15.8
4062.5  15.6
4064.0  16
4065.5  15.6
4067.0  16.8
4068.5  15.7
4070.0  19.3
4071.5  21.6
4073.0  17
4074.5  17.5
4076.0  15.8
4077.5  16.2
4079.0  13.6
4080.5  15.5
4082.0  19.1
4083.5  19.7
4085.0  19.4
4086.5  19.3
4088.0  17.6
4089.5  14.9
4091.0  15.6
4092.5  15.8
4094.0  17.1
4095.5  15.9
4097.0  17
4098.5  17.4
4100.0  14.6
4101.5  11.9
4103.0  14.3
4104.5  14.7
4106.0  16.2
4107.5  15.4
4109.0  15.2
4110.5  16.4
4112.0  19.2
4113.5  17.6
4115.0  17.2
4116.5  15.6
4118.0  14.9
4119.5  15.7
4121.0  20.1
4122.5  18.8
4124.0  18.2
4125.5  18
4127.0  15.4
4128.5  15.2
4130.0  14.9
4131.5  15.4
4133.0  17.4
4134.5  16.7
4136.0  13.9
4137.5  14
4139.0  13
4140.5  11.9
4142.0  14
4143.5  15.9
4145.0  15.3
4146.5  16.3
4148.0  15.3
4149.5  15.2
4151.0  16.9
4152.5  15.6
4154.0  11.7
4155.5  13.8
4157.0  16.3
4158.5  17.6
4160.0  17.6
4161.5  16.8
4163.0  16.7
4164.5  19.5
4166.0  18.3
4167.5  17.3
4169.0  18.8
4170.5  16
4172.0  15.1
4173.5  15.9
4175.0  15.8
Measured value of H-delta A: -1.8 Angstrom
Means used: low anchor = 16.2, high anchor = 15.2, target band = 16.5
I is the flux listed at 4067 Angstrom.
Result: 16.8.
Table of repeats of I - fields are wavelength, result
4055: 13.6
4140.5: 11.9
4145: 15.3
